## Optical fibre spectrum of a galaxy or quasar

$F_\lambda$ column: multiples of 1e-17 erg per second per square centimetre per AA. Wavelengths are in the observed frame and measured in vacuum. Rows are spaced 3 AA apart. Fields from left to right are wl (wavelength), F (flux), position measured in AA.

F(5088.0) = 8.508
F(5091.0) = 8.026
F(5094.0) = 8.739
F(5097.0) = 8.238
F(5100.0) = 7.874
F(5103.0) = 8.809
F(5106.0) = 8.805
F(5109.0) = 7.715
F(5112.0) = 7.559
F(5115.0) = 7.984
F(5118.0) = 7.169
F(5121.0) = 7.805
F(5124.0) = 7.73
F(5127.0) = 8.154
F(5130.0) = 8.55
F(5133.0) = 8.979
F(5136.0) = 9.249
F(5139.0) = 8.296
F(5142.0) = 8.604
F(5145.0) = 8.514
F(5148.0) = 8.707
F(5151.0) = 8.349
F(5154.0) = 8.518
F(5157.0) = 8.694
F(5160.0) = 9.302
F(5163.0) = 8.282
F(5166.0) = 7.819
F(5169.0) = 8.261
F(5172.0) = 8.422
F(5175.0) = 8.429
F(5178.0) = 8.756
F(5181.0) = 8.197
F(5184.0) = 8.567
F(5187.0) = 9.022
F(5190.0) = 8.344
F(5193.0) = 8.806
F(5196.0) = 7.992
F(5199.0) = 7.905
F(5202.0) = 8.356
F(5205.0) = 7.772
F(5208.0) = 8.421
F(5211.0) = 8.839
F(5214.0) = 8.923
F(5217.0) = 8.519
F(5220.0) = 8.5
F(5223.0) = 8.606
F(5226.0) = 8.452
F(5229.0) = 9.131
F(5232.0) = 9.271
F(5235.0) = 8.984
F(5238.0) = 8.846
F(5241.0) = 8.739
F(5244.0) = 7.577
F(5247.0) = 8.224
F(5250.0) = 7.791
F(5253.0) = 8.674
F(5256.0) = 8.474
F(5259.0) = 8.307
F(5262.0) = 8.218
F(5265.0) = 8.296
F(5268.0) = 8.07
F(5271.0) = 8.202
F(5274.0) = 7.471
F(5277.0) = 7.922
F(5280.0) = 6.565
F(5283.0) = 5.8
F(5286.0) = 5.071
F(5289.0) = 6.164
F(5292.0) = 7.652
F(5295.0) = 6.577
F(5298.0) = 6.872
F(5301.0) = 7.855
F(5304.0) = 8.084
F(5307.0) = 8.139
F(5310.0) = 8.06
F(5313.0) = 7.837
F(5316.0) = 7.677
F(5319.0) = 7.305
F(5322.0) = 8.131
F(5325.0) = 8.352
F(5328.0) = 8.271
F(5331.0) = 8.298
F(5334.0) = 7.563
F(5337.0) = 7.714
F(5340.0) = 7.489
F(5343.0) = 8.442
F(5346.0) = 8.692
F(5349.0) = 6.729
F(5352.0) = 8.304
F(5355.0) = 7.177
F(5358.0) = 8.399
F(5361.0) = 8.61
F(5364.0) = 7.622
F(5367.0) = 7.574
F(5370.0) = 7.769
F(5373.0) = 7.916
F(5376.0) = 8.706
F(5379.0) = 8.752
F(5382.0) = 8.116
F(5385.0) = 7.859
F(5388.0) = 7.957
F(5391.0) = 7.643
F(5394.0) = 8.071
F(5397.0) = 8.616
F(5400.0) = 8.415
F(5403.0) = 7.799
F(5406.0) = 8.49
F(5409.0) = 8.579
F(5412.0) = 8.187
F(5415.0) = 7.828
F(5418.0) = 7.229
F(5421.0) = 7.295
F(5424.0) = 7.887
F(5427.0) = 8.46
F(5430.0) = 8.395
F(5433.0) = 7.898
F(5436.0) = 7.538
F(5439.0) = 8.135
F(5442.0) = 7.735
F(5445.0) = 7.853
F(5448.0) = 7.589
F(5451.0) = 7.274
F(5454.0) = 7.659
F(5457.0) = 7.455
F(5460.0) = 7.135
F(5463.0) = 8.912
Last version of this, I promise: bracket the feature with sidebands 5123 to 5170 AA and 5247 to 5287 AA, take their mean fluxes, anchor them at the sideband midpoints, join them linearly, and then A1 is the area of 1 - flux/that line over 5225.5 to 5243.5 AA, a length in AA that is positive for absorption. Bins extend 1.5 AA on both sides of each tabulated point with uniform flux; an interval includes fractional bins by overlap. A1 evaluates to -2.2 AA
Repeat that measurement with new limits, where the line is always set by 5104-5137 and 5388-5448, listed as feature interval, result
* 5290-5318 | 1.5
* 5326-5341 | 0.3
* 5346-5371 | 0.6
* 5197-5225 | -1.1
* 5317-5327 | 0.1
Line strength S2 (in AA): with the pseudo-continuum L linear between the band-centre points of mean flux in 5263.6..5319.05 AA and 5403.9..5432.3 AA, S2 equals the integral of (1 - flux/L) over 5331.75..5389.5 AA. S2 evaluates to -1.88 AA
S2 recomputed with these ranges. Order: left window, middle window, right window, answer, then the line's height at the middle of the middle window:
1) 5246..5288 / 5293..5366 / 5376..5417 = 0.5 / 7.9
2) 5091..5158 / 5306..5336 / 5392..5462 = 0.3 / 8.04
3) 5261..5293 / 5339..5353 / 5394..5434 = -0.5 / 7.64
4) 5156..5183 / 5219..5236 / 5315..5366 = -1.1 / 8.28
